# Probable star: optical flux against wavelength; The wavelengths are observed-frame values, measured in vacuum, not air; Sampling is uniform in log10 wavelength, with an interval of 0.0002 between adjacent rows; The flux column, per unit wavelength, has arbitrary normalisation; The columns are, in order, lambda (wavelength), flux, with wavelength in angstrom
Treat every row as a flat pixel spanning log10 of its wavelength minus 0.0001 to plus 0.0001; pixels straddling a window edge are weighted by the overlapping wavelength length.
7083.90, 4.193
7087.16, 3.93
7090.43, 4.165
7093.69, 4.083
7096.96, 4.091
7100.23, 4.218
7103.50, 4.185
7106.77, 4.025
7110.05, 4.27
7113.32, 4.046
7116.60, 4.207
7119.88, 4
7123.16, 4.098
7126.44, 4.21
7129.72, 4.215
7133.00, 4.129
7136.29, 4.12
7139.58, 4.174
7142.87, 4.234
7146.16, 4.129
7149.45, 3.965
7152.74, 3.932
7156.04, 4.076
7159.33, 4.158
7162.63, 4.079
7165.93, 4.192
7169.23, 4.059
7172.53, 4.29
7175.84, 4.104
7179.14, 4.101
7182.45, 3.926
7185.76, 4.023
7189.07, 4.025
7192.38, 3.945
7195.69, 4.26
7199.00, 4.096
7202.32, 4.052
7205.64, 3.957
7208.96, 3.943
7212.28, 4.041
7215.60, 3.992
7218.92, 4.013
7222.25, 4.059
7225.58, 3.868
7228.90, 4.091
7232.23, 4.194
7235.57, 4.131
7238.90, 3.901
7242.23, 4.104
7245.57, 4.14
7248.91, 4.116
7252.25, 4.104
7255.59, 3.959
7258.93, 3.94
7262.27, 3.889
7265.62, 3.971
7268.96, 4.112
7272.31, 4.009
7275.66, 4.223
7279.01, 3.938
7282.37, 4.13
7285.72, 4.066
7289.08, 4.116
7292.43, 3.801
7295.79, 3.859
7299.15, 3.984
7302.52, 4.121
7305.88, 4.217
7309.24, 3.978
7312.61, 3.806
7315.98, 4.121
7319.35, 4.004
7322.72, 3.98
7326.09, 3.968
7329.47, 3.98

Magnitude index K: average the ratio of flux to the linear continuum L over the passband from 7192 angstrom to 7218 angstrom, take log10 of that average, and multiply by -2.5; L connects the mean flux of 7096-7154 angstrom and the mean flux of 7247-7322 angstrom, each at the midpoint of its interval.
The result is 0.01 mag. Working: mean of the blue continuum 4.13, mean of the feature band 4.04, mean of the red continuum 4.02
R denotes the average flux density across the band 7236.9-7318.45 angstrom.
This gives 4.03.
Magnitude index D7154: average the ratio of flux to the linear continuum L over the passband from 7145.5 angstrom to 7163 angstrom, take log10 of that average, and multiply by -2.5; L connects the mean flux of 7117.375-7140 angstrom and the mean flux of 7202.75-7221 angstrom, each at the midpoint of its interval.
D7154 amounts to 0.01 mag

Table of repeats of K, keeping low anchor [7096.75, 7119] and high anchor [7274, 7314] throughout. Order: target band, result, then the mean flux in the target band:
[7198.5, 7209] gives 0.02 mag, 4.01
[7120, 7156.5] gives 0.00 mag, 4.11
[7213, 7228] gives 0.02 mag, 3.99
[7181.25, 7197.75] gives 0.01 mag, 4.04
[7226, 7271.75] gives 0.00 mag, 4.04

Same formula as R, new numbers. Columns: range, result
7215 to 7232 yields 4.02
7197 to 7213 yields 4.02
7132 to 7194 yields 4.09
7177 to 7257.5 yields 4.04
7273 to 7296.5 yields 4.03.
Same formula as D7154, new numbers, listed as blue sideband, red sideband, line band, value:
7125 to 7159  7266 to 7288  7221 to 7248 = 0.007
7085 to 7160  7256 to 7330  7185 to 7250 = 0.002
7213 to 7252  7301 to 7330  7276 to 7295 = 0.004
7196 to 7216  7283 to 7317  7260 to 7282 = -0.003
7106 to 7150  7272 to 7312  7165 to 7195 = 0.007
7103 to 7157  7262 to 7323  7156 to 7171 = -0.006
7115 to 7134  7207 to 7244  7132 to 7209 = 0.002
